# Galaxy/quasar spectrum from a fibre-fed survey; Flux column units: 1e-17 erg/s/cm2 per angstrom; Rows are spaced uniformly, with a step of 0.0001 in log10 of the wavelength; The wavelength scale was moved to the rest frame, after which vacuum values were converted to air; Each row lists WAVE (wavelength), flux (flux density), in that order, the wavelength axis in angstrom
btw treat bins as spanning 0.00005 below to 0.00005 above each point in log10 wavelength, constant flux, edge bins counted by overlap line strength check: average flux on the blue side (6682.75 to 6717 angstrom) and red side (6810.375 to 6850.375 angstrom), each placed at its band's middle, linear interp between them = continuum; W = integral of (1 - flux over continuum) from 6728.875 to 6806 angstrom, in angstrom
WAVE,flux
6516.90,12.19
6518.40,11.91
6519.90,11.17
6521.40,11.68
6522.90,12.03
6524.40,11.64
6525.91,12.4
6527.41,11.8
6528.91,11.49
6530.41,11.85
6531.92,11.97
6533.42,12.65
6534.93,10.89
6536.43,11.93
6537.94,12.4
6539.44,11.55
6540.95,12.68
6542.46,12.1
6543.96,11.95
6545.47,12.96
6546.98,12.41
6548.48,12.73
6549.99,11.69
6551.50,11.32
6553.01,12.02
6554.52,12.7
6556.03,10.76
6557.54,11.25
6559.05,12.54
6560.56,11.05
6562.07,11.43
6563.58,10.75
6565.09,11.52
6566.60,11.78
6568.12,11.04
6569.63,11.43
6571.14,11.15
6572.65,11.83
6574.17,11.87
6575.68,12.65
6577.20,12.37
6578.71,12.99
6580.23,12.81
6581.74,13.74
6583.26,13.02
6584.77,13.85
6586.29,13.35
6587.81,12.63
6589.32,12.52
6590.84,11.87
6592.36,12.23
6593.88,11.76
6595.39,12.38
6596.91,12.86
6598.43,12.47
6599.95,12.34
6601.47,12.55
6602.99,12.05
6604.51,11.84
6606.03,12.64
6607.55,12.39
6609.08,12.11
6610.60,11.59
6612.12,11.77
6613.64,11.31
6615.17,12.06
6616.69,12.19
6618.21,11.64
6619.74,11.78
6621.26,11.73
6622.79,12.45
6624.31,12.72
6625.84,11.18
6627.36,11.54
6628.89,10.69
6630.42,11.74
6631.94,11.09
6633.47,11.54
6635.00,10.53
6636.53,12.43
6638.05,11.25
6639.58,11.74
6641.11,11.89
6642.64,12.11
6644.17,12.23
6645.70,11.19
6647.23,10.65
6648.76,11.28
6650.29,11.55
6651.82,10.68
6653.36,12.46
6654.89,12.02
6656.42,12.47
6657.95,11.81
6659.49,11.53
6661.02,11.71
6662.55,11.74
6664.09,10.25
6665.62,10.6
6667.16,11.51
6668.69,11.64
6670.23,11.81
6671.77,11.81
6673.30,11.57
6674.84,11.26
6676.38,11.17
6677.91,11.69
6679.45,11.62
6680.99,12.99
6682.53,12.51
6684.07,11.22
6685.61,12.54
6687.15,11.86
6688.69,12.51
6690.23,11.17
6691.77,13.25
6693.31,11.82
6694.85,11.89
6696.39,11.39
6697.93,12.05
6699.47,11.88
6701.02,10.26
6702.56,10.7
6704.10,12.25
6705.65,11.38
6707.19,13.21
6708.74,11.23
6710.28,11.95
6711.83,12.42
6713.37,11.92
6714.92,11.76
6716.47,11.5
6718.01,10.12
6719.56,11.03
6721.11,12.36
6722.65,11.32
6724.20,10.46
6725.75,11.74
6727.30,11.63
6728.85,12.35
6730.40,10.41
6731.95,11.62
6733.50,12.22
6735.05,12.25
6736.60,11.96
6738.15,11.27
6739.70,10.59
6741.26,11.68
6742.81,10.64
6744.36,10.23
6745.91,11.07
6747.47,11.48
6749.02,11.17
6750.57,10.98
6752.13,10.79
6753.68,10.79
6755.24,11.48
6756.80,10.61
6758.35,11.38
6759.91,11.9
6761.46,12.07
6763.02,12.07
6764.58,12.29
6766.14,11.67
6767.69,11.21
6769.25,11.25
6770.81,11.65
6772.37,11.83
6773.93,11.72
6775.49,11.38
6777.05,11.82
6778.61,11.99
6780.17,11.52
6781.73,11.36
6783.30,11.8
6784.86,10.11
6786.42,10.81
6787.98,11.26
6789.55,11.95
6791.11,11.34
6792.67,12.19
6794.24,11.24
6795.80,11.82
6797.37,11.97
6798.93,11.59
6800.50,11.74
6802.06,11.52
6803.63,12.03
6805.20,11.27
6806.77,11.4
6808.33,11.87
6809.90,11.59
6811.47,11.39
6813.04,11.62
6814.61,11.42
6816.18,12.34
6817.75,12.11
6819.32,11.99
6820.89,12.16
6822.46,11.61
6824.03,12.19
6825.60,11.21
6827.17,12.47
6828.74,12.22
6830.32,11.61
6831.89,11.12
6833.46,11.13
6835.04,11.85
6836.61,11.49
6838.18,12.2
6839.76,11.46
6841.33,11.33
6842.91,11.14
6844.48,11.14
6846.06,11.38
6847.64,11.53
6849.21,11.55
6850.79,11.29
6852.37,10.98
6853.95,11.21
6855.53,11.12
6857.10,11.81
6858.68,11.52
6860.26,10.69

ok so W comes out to 1.9 angstrom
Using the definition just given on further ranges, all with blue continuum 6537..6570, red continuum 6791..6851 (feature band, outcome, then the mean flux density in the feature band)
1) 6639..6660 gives 0.14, 11.7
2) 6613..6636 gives 0.31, 11.6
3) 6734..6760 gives 1.16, 11.2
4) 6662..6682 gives 0.39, 11.5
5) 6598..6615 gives -0.43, 12.1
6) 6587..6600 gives -0.60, 12.3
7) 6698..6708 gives 0.08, 11.6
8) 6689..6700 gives -0.20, 12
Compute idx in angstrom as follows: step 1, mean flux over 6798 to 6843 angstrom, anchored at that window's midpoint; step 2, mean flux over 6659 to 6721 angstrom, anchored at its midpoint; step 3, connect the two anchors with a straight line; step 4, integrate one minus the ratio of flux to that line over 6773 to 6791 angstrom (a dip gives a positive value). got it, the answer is 0.4 angstrom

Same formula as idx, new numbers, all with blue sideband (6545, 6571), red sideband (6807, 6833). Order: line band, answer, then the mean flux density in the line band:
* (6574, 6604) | -2.3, 12.6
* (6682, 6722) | -0.1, 11.8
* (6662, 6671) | 0.4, 11.2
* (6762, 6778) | 0.1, 11.7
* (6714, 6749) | 1.2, 11.3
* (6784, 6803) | 0.5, 11.5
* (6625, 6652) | 0.7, 11.4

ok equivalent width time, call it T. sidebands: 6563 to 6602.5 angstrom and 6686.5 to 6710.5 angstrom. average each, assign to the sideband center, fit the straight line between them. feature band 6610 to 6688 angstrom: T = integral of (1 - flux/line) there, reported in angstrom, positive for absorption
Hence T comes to 2.34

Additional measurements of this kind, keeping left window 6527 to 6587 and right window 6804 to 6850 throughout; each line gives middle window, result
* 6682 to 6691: -0.1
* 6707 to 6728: 0.4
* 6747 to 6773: 0.7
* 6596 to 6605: -0.3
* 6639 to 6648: 0.2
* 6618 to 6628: 0.1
